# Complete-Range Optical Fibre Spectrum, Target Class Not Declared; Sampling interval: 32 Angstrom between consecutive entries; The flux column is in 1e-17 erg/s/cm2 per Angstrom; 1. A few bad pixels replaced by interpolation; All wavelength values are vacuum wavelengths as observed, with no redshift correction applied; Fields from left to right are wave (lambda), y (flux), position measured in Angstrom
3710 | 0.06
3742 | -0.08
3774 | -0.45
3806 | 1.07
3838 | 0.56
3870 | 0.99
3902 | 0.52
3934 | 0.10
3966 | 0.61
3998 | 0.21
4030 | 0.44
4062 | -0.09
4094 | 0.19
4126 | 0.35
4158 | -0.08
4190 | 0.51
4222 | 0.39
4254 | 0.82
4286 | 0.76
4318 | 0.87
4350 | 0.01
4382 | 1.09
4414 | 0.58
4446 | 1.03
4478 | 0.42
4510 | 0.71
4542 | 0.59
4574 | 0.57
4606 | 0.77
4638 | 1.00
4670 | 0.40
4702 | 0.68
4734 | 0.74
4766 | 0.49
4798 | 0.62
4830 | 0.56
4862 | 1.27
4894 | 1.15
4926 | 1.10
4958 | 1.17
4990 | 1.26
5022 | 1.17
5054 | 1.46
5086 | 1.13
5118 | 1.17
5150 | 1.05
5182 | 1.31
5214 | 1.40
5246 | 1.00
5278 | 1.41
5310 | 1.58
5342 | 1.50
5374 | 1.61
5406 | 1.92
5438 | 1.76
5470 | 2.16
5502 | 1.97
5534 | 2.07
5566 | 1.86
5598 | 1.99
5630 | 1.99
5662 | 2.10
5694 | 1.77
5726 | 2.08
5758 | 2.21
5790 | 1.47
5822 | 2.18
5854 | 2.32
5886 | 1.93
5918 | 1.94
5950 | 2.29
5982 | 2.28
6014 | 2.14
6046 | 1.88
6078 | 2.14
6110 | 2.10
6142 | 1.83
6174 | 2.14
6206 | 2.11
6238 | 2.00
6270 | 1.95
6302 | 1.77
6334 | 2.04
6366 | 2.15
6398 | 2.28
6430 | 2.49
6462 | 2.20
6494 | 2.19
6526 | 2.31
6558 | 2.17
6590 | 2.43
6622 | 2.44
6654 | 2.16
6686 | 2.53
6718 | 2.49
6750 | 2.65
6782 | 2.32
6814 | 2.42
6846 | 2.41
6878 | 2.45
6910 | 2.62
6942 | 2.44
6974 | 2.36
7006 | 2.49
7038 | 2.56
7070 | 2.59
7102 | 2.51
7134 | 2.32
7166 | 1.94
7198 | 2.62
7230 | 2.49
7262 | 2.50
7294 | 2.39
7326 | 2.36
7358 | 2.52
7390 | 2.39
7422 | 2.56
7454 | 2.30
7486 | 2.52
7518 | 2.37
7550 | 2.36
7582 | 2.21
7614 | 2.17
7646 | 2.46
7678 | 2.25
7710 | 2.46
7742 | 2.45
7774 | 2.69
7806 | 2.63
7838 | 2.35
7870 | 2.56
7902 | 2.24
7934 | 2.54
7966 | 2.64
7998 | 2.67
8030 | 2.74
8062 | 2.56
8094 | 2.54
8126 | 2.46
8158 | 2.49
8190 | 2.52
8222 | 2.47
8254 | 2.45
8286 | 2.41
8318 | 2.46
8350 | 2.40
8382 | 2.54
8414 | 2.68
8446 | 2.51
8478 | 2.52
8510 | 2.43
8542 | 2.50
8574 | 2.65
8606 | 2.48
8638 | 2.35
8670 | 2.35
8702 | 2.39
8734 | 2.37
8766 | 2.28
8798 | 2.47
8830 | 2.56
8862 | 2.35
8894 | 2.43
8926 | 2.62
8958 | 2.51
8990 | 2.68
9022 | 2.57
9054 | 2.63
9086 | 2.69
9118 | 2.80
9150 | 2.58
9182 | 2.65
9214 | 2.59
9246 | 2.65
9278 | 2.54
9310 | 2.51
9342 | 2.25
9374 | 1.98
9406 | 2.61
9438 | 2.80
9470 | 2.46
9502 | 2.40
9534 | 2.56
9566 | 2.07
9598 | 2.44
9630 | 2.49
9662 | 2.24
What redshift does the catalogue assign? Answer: 0.22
